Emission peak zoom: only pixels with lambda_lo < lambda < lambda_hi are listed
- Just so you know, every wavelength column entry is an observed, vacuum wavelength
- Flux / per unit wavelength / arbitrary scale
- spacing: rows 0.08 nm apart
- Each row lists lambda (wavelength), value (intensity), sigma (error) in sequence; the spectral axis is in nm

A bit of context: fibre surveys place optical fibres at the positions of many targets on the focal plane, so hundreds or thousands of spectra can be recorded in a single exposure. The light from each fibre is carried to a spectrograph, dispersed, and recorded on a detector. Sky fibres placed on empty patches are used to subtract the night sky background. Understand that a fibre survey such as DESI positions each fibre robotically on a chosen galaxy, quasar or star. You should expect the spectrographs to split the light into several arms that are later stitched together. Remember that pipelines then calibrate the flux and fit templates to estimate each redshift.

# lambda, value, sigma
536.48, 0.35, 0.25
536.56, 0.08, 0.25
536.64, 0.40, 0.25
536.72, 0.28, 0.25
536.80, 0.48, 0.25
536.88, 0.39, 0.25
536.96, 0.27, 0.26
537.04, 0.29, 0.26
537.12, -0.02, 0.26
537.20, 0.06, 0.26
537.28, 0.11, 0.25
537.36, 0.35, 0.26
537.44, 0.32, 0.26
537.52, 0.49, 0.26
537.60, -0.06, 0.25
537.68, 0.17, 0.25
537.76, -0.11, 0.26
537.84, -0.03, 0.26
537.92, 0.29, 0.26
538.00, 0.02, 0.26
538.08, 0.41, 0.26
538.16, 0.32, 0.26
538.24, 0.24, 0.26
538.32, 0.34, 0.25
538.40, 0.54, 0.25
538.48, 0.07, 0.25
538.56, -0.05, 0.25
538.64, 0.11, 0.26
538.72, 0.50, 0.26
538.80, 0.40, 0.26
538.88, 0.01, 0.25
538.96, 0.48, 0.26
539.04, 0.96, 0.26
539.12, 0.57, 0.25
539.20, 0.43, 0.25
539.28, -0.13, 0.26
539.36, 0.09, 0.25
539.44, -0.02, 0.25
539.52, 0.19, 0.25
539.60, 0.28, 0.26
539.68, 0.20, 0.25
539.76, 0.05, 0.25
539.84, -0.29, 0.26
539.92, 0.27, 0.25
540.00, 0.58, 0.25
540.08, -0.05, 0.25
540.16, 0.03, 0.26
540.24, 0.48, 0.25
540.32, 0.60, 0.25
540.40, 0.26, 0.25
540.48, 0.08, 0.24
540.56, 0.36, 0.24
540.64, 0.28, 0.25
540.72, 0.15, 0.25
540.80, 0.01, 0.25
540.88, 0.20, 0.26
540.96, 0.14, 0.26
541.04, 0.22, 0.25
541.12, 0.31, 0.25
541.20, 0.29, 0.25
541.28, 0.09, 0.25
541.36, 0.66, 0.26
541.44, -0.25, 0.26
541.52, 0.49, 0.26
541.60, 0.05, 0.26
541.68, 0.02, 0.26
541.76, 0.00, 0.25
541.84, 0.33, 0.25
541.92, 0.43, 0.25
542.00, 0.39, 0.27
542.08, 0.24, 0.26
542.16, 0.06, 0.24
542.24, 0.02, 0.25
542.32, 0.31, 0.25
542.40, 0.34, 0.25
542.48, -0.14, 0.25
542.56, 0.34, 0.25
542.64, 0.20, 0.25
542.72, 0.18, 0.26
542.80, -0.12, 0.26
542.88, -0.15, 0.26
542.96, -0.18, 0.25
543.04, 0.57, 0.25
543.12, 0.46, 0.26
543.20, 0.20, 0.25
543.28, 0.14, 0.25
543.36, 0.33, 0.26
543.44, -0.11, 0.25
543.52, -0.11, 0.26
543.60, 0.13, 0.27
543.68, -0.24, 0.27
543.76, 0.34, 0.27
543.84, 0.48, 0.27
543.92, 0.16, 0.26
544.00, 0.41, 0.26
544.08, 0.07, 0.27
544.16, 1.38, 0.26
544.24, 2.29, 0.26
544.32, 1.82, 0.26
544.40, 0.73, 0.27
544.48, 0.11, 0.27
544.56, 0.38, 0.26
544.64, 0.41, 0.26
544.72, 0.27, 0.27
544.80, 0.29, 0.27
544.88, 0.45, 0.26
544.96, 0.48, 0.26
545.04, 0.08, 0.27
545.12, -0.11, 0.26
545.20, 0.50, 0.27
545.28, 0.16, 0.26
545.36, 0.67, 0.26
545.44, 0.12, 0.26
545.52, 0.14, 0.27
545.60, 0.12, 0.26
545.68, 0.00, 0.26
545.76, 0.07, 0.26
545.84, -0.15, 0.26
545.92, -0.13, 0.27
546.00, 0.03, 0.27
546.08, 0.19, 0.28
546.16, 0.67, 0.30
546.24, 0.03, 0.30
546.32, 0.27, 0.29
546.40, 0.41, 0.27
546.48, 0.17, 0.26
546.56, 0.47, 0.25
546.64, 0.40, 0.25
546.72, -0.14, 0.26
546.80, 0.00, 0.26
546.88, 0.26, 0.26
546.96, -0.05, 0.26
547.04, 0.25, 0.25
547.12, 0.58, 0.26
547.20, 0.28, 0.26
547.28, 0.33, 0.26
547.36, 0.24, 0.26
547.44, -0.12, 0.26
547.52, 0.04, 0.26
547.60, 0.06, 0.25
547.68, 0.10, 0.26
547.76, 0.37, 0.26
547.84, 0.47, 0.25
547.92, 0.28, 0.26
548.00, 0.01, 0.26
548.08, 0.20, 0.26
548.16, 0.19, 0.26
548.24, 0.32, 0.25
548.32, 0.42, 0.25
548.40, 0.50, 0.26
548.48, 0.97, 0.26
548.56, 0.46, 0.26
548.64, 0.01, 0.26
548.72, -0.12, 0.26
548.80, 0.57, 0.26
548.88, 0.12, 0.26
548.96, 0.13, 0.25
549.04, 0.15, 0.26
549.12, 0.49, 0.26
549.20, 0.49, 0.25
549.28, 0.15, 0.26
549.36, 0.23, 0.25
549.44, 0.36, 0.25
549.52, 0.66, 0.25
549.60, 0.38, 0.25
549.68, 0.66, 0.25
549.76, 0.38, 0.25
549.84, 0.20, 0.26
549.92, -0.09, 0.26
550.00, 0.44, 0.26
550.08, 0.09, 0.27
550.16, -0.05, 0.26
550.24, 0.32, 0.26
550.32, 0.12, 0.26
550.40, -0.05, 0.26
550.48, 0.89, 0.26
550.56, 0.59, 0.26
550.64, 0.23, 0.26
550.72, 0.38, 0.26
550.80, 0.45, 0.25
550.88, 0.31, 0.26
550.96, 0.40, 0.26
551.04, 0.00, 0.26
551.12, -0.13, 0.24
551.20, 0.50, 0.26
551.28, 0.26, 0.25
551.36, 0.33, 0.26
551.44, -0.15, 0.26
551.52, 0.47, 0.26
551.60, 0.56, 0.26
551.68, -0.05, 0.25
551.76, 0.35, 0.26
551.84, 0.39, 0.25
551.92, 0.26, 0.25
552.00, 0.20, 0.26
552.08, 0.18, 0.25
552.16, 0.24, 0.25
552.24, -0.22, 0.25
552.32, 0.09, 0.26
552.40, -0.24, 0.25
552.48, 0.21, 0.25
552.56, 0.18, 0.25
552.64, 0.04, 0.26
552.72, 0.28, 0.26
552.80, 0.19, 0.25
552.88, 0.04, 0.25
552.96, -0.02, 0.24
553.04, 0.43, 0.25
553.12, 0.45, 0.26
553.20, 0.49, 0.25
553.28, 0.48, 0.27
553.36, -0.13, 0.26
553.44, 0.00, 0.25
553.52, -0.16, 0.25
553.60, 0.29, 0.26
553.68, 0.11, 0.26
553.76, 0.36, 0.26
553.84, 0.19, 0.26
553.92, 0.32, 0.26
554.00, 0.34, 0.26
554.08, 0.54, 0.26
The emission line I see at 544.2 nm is [O III]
